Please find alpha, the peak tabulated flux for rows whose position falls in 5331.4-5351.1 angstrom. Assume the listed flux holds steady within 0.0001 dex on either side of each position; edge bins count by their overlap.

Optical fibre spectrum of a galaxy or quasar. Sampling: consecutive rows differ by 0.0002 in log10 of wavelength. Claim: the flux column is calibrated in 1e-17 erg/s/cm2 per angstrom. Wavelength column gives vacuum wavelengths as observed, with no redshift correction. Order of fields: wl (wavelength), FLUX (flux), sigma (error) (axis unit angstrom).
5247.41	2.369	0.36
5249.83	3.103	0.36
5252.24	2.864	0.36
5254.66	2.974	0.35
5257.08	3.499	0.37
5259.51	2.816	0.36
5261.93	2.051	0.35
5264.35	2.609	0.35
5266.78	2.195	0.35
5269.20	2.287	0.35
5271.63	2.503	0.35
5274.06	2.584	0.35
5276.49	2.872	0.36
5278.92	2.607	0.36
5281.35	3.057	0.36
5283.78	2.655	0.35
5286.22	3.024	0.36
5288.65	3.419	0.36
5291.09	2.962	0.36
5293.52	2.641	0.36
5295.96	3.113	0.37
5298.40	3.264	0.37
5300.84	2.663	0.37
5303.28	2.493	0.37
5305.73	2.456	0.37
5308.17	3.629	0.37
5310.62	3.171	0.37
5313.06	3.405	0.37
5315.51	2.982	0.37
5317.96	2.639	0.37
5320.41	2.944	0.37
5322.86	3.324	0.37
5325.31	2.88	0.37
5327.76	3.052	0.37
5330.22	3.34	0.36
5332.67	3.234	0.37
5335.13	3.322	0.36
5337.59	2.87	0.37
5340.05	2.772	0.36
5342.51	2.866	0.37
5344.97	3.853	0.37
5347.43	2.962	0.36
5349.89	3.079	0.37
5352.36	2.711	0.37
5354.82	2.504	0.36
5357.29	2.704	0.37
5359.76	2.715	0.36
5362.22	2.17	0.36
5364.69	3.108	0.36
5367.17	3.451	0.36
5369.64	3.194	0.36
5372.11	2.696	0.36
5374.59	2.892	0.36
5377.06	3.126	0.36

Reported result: 3.853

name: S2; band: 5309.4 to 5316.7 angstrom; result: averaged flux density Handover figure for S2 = 3.19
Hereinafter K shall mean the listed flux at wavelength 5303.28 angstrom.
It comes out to 2.493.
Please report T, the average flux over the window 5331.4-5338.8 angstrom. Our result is 3.14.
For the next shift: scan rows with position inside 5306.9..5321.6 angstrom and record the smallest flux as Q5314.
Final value 2.639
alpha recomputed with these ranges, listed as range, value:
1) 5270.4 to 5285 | 3.057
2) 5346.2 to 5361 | 3.079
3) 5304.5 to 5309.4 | 3.629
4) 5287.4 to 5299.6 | 3.419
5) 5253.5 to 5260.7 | 3.499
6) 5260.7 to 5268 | 2.609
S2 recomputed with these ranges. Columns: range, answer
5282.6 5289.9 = 3.03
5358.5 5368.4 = 2.86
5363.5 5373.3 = 3.11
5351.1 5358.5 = 2.64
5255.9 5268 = 2.63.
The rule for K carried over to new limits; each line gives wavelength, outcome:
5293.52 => 2.641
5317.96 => 2.639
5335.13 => 3.322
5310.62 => 3.171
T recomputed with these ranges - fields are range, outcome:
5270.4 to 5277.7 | 2.65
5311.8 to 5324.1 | 3.06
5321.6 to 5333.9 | 3.17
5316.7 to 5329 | 2.97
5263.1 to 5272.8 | 2.4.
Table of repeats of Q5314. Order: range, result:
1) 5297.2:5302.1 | 2.663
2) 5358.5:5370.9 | 2.17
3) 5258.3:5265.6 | 2.051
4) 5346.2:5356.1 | 2.504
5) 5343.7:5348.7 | 2.962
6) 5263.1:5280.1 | 2.195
